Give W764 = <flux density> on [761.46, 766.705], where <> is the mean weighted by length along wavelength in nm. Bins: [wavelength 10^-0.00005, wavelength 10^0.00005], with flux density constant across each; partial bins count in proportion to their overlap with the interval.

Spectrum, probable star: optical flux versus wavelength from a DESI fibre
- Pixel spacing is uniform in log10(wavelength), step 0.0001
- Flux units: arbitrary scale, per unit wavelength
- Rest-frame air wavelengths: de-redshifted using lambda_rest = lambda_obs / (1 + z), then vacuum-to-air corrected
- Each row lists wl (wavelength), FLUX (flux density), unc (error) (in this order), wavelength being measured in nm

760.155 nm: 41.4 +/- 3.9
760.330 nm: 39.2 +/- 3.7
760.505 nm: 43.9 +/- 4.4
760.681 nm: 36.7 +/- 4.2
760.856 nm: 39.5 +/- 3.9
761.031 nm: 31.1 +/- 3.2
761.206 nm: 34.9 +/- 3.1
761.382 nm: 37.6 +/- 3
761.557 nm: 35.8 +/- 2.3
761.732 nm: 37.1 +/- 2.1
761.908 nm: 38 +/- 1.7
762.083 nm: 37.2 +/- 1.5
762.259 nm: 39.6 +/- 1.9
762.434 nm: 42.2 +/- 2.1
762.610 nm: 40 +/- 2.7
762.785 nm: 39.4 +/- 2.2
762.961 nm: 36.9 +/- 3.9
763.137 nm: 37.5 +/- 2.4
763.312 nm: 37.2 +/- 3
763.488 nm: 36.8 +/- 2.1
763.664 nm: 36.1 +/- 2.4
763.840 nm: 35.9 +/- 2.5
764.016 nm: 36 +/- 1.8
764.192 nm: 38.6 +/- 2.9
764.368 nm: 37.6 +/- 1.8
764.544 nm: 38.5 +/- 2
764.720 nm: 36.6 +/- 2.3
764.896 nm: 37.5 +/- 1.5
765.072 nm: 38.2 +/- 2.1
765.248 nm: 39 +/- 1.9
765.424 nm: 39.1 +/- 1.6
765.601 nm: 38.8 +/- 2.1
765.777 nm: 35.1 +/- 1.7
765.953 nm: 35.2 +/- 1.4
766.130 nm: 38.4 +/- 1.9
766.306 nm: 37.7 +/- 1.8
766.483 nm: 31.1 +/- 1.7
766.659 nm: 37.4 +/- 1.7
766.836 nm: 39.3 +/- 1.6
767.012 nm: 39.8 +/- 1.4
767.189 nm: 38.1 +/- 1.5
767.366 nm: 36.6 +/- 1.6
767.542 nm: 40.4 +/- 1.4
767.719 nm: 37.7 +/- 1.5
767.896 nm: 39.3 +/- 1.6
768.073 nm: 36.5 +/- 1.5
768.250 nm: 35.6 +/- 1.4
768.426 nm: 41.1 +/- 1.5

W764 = 37.5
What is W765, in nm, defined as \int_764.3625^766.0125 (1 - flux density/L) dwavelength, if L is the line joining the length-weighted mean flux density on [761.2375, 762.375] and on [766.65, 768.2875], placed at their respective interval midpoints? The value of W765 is 0.01 nm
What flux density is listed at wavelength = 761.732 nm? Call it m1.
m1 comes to 37.1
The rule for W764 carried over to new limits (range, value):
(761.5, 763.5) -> 38.2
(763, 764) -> 36.7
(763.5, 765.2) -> 37.2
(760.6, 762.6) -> 37.4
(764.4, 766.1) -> 37.6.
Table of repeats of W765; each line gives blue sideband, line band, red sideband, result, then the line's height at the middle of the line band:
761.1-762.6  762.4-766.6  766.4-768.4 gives 0.033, 37.7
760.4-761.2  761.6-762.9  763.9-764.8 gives -0.050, 37.5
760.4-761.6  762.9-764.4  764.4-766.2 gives 0.020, 37.4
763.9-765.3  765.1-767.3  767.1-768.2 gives 0.024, 37.8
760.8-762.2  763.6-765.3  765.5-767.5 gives -0.026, 36.8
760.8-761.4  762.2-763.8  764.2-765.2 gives -0.073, 36.7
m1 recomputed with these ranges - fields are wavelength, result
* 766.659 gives 37.4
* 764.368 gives 37.6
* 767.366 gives 36.6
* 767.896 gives 39.3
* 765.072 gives 38.2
